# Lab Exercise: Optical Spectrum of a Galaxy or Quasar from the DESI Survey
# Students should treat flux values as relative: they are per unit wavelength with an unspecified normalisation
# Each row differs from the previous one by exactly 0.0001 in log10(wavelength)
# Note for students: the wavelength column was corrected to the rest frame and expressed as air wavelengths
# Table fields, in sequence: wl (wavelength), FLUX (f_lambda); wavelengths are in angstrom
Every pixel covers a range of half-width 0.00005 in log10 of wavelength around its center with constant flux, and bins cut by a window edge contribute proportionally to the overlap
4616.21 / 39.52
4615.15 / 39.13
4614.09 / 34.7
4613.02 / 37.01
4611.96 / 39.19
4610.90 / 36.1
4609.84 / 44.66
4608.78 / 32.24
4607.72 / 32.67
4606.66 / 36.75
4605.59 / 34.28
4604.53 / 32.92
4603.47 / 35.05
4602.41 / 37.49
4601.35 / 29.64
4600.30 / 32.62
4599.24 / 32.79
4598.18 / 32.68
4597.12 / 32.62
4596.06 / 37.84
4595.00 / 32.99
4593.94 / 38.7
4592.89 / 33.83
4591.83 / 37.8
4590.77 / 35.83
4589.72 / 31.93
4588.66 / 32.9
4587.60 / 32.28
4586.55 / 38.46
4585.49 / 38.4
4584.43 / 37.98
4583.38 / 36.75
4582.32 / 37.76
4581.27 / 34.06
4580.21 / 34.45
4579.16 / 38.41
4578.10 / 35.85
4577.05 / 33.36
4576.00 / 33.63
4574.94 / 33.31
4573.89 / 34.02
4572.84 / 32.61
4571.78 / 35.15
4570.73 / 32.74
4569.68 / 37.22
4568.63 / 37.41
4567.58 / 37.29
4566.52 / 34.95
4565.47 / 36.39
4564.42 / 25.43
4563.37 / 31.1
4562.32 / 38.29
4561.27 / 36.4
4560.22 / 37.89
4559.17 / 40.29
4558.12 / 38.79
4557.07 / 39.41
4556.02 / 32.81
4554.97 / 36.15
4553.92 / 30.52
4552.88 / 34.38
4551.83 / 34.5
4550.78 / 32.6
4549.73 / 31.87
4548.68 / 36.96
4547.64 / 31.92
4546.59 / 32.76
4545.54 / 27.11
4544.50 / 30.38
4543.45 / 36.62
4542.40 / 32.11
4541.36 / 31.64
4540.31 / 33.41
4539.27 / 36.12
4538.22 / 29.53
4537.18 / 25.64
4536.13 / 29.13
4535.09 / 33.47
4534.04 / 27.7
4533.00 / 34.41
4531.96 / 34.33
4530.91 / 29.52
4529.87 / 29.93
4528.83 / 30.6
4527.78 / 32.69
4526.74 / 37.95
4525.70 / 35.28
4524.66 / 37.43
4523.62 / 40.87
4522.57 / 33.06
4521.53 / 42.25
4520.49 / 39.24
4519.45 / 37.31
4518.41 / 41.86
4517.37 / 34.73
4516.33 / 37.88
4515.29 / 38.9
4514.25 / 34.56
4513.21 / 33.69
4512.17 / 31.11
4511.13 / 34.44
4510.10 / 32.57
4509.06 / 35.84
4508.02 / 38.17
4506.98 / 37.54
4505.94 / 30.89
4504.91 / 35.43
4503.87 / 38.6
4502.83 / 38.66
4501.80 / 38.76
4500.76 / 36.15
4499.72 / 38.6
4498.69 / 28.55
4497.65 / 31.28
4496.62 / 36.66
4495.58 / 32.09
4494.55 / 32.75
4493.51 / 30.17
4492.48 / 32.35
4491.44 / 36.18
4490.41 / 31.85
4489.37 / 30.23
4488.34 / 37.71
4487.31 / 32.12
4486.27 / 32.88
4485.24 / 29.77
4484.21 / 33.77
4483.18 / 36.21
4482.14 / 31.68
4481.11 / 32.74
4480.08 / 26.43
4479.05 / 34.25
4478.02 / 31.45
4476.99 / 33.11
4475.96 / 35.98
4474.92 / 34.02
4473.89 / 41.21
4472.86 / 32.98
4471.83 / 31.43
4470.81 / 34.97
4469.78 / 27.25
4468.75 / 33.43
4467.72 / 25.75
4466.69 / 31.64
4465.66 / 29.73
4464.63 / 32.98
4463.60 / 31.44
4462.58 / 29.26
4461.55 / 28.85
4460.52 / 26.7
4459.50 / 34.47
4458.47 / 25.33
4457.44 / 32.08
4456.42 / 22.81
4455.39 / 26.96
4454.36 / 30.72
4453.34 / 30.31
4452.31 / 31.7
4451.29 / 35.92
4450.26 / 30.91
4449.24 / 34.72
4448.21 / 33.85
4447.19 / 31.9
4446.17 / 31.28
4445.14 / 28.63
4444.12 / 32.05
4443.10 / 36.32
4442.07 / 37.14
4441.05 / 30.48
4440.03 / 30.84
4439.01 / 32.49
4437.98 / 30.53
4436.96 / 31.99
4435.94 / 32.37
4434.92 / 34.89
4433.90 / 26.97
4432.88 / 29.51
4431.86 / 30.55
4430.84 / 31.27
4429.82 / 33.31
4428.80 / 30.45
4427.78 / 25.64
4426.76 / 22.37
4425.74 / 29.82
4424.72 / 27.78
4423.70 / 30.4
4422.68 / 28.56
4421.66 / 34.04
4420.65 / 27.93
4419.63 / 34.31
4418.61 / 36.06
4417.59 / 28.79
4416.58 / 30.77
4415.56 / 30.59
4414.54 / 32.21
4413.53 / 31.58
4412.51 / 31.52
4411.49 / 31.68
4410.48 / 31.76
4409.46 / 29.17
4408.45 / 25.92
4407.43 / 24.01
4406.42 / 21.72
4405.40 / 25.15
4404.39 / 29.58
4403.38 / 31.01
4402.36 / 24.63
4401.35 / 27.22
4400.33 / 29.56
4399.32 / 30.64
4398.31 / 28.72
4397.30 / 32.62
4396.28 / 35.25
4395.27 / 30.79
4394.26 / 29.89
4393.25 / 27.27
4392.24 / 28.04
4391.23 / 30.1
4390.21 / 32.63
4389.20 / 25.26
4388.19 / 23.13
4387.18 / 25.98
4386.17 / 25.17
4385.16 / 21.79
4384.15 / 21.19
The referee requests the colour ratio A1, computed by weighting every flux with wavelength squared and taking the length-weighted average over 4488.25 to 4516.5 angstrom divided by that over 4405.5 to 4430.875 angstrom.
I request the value 1.22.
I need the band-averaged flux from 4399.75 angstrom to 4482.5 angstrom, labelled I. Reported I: 30.7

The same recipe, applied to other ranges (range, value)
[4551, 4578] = 35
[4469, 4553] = 33.9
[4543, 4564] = 34.5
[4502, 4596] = 34.8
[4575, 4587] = 36.1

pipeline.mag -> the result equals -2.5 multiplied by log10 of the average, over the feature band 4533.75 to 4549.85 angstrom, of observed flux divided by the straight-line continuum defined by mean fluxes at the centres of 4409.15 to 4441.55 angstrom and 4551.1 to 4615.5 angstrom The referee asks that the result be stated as 0.08 mag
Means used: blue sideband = 30.7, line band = 31.7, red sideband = 35.3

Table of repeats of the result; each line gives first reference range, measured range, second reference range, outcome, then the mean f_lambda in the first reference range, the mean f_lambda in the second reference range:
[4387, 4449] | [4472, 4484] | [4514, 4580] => -0.05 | 30.1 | 34.4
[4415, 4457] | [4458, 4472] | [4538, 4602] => 0.05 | 30.9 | 34.5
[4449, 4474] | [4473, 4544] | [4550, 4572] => -0.04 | 30.7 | 35.2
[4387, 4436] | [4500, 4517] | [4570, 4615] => -0.11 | 29.5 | 35.2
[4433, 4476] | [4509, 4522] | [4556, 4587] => -0.09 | 31.5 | 35.7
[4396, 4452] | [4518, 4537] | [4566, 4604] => -0.04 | 30.5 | 35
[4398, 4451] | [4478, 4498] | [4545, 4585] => -0.01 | 30.3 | 34.8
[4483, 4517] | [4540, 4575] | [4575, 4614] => 0.02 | 34.4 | 35.3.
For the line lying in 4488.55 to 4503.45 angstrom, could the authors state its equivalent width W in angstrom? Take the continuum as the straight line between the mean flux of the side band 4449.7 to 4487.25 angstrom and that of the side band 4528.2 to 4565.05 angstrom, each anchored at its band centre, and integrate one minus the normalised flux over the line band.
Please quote -0.9 angstrom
